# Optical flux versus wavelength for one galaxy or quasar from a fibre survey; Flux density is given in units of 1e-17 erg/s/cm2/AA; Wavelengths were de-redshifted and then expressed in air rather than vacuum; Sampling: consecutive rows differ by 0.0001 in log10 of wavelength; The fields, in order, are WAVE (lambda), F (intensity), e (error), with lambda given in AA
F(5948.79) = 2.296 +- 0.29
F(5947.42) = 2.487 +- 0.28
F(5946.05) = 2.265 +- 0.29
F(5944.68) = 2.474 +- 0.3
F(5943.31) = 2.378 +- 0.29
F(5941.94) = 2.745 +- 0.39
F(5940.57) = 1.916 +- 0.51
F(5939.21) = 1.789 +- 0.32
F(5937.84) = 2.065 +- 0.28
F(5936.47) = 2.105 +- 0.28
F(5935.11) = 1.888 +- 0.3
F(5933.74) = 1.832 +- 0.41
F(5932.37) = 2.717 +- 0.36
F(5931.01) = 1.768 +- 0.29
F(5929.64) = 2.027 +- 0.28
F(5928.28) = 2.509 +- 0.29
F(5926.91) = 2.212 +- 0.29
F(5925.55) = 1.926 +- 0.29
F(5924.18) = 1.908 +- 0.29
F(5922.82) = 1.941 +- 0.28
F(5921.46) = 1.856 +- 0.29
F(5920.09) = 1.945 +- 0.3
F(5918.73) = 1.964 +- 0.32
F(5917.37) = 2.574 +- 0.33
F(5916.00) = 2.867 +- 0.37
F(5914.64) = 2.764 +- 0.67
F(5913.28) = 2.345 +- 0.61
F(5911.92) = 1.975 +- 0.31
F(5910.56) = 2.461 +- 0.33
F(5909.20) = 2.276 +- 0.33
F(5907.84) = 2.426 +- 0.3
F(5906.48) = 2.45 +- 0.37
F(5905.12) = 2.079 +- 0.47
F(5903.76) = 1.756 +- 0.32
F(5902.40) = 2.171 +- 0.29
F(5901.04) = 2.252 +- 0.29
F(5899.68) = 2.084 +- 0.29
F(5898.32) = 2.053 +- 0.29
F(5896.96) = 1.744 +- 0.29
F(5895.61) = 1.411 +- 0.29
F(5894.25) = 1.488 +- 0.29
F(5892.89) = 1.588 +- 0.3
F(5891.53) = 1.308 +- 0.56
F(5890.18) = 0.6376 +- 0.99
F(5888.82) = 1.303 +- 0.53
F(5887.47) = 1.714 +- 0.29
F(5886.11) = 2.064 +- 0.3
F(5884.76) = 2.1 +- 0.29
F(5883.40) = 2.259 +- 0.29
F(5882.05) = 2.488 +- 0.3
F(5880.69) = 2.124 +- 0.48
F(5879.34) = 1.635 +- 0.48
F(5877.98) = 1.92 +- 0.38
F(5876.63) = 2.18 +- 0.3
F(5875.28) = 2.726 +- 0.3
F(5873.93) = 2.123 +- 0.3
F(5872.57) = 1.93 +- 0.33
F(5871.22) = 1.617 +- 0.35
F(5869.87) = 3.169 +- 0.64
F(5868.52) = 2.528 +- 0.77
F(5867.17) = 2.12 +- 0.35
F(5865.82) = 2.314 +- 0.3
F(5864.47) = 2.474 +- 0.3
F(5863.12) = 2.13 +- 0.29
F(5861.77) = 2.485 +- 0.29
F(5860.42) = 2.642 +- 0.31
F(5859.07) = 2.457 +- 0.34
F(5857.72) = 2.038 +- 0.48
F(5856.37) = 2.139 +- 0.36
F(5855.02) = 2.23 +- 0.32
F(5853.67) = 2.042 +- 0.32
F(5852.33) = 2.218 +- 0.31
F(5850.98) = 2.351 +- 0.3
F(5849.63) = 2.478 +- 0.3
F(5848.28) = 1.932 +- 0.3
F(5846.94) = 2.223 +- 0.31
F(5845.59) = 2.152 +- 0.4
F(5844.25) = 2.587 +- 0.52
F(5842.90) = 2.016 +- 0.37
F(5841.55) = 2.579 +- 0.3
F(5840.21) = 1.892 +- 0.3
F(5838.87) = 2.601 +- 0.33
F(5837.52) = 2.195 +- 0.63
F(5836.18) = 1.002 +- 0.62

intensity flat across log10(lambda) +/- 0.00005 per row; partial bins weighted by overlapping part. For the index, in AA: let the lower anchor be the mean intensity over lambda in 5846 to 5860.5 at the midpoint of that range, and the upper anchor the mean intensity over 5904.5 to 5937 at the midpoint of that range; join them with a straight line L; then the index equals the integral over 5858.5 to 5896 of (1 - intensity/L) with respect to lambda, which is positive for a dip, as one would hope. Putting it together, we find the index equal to 3.1 AA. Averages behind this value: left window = 2.23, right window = 2.2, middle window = 2.04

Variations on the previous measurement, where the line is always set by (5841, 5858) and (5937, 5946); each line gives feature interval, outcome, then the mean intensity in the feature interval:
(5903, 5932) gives 0.4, 2.2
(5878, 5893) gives 3.2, 1.76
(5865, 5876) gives -0.4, 2.32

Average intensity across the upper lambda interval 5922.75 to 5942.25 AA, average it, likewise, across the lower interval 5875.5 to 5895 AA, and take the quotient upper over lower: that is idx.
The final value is 1.16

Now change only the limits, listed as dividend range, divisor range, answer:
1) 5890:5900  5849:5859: 0.70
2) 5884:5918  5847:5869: 0.87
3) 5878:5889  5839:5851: 0.88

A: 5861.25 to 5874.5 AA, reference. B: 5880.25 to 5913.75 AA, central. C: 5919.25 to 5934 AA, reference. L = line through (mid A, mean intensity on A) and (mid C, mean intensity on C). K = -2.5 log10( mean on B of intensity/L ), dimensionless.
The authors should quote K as 0.12 mag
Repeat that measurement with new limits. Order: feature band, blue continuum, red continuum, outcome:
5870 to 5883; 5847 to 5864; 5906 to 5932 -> 0.06 mag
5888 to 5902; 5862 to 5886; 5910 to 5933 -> 0.36 mag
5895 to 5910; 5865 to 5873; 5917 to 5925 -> 0.02 mag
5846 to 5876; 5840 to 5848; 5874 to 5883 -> -0.04 mag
